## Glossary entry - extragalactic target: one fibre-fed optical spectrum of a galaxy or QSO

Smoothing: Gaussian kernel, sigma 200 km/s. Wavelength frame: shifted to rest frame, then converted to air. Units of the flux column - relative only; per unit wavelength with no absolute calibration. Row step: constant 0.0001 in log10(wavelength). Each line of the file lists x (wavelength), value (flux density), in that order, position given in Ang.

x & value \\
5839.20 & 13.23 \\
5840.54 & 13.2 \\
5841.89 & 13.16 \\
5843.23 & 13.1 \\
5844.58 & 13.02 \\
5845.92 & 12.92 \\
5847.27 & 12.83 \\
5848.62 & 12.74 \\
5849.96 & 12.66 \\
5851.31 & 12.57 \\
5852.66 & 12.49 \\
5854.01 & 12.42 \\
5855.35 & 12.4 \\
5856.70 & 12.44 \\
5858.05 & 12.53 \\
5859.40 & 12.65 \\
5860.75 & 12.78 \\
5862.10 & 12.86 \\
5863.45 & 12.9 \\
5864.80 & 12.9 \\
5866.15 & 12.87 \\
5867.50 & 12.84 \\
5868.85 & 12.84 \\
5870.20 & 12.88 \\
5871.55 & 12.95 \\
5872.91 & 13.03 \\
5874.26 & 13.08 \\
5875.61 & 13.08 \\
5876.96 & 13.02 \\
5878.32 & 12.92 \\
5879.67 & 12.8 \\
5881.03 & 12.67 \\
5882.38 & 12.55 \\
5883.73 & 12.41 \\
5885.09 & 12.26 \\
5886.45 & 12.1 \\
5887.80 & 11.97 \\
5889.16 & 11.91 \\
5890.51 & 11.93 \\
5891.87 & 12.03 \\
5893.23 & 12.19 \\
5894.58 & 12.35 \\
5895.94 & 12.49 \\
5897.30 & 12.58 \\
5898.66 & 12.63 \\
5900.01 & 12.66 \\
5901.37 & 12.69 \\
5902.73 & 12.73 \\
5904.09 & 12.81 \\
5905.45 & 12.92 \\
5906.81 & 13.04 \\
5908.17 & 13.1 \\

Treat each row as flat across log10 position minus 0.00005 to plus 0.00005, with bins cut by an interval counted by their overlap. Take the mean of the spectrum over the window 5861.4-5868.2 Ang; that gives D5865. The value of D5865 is 12.9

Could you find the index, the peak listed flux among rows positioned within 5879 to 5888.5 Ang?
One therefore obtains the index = 12.8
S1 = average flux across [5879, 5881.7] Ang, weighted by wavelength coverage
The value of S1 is 12.7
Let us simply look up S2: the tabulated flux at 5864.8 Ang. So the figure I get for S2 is 12.9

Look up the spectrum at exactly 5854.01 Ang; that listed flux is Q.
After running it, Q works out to 12.42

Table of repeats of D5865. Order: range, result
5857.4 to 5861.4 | 12.6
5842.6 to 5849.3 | 12.9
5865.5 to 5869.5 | 12.9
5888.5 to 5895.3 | 12.1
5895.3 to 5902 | 12.6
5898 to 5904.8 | 12.7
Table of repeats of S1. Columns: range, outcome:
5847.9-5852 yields 12.7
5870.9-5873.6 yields 13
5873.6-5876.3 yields 13.1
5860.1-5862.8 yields 12.8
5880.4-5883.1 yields 12.6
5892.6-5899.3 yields 12.4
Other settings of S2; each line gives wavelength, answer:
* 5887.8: 11.97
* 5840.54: 13.2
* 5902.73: 12.73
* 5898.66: 12.63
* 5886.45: 12.1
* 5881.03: 12.67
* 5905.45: 12.92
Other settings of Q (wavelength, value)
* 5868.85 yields 12.84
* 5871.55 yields 12.95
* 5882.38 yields 12.55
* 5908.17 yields 13.1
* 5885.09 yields 12.26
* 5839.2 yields 13.23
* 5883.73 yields 12.41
